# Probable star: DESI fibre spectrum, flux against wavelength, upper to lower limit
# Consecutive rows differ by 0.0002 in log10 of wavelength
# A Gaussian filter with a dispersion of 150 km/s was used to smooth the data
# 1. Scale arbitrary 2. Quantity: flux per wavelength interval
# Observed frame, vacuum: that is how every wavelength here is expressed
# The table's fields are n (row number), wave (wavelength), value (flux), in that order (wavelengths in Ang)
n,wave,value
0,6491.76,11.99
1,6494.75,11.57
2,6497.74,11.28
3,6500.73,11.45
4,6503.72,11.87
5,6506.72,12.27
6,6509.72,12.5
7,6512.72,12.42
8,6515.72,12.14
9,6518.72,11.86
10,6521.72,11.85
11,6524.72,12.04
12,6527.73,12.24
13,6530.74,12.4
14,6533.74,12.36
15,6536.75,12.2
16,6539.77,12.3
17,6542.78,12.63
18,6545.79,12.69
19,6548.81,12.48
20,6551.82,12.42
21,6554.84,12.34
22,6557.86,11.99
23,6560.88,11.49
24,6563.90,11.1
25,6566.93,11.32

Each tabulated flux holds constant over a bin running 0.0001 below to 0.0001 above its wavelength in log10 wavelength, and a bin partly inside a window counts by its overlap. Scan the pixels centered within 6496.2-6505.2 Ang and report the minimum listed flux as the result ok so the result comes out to 11.28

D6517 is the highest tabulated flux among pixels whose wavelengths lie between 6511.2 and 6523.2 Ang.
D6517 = 12.42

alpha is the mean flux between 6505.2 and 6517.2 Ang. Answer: 12.3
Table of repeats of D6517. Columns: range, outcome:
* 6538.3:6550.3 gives 12.69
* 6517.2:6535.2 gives 12.4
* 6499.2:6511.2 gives 12.5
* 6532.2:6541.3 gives 12.36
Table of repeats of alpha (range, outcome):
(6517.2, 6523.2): 11.9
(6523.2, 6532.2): 12.2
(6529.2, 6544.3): 12.4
